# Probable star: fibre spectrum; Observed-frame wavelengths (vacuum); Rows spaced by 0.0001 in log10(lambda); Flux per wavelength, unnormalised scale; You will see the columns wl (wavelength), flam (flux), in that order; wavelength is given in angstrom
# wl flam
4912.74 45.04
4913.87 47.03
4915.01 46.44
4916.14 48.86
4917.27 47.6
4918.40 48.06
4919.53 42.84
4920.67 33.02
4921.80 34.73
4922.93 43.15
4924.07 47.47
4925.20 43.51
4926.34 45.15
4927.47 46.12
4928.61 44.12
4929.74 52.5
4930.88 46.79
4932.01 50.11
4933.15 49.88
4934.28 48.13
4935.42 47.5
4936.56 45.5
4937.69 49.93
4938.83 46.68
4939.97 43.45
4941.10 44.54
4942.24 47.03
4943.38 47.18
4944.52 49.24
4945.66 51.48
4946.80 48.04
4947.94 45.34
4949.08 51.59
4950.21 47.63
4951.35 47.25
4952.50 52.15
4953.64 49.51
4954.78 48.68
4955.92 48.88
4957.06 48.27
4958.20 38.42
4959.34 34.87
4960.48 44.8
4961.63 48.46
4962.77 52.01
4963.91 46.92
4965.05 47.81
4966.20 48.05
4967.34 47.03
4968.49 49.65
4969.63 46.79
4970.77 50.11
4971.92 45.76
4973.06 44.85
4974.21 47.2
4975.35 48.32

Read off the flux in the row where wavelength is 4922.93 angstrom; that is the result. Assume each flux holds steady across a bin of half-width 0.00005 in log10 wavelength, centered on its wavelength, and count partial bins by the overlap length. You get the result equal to 43.15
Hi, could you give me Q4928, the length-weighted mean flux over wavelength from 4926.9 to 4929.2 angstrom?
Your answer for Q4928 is 45.3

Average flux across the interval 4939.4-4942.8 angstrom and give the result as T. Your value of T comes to 45.1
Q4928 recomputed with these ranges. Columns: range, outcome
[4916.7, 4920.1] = 46.2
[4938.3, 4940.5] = 45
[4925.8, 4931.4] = 46.9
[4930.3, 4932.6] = 48.4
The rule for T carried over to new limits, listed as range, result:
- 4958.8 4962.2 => 42.7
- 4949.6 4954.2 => 49.2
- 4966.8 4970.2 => 47.8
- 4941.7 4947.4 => 48.5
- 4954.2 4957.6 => 48.7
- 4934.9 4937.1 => 46.4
